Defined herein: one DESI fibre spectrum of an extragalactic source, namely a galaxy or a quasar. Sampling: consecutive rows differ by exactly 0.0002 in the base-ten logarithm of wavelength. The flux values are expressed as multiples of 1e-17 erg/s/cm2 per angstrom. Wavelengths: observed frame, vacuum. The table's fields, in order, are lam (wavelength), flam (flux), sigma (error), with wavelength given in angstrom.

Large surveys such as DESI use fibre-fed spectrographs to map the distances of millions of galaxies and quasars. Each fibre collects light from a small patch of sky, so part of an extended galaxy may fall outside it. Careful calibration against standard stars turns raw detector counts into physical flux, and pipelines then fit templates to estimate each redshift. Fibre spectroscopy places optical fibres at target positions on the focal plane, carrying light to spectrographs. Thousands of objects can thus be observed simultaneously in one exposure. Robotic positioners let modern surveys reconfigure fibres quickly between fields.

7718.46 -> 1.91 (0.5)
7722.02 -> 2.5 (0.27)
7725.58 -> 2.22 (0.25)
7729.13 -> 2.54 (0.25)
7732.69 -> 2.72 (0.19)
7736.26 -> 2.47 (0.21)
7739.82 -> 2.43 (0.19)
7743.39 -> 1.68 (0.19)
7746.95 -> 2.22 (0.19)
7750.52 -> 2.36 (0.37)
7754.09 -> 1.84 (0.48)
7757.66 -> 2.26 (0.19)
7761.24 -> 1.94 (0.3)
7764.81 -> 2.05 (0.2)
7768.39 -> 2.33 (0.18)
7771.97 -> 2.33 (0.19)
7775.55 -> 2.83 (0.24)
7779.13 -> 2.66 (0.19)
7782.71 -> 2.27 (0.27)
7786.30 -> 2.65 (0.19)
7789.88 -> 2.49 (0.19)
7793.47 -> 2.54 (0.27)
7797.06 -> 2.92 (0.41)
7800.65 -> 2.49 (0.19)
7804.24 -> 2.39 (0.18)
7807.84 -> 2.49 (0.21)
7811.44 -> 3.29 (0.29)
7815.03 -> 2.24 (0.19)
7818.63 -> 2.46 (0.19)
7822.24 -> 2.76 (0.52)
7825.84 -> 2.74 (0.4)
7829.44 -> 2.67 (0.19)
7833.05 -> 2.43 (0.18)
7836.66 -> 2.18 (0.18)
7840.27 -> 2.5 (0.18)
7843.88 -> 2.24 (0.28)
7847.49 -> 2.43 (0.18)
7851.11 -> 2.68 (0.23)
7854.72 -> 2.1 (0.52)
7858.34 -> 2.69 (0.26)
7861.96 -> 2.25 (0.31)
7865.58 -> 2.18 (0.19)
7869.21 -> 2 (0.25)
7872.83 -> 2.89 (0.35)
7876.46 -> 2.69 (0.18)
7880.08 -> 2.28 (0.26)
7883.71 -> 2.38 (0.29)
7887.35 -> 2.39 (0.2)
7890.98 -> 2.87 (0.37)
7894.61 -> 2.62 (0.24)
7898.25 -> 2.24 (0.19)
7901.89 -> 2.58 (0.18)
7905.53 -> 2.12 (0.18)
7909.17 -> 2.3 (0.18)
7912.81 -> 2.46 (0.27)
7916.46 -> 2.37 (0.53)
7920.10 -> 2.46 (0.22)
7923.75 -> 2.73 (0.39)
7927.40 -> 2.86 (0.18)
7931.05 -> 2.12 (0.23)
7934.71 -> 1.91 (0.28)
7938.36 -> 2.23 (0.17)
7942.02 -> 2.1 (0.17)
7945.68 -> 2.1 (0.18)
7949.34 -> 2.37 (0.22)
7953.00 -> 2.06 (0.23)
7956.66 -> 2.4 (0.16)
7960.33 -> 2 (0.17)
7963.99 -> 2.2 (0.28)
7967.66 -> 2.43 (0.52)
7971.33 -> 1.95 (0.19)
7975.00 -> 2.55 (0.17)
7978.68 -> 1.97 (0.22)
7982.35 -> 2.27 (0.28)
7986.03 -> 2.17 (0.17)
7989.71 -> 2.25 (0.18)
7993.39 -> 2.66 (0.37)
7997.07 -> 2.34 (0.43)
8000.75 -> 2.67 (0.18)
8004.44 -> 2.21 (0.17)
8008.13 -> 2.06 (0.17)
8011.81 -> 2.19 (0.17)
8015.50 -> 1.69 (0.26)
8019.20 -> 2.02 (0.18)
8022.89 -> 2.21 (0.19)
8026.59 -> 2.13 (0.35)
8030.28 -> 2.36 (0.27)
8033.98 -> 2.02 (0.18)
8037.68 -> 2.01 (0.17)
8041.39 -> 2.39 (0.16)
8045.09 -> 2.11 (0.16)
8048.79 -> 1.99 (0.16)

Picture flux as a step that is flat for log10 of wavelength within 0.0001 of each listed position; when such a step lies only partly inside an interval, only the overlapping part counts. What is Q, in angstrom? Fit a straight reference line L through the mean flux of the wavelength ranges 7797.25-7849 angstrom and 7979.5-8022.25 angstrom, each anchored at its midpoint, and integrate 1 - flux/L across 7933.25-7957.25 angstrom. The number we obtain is 1.7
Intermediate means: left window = 2.53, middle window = 2.16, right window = 2.22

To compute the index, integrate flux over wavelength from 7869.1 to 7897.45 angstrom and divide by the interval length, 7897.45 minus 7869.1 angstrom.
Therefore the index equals 2.54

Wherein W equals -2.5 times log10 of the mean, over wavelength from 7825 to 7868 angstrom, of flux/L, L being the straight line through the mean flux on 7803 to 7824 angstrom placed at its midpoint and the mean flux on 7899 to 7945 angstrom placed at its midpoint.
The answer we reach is 0.052 mag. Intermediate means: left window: 2.61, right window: 2.34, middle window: 2.41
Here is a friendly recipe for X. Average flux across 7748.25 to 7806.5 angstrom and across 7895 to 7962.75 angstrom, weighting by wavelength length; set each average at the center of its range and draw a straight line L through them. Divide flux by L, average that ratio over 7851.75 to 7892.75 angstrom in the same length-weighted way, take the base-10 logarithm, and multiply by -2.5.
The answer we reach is -0.044 mag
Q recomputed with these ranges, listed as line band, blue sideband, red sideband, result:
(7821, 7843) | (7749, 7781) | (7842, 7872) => -1.9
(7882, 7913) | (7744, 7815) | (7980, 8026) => -1.6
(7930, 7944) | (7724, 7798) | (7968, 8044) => 1.0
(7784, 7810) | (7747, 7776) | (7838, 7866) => -3.3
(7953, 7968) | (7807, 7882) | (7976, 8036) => 0.4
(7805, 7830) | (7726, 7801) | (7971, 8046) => -3.3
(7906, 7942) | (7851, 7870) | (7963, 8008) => -0.9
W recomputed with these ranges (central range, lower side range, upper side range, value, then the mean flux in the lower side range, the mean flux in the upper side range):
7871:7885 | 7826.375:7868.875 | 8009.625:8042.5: -0.10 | 2.39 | 2.11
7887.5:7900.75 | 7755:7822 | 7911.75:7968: -0.09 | 2.48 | 2.29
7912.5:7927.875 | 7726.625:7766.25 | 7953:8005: -0.13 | 2.23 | 2.28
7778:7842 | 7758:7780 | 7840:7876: -0.09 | 2.34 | 2.4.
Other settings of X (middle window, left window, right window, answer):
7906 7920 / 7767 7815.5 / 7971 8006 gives 0.02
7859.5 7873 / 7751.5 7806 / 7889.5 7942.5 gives 0.06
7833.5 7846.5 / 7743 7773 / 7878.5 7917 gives -0.01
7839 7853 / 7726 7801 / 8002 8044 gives -0.07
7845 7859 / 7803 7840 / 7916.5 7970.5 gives 0.02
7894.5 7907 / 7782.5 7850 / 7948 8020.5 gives 0.01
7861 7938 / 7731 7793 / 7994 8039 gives -0.08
